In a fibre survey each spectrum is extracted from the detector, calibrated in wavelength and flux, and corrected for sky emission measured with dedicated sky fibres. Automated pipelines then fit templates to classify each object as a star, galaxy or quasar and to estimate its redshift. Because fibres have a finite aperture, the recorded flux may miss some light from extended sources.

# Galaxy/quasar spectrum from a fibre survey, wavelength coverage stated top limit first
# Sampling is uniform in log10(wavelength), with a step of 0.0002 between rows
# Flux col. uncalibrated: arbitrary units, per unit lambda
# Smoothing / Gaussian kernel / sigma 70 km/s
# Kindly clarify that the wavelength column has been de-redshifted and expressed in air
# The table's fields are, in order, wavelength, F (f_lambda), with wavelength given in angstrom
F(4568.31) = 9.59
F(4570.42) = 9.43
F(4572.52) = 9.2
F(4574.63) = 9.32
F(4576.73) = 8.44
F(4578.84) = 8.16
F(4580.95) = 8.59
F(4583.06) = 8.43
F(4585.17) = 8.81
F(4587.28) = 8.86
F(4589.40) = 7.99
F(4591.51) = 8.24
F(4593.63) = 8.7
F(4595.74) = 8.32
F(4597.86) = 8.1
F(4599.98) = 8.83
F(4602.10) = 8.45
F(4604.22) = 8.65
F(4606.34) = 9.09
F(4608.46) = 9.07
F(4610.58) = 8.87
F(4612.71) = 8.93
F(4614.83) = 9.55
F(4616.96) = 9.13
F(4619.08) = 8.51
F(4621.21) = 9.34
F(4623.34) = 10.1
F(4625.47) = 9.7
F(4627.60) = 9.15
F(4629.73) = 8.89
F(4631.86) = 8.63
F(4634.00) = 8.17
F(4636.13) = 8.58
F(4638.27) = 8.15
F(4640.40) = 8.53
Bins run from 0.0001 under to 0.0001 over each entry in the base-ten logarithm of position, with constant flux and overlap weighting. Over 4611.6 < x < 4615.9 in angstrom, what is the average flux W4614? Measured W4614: 9.22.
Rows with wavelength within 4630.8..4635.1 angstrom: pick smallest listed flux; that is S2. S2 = 8.17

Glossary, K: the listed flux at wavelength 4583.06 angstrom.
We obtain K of 8.43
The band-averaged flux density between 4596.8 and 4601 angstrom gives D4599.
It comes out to 8.45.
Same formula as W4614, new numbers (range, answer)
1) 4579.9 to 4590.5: 8.53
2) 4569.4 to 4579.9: 8.91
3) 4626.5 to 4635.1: 8.72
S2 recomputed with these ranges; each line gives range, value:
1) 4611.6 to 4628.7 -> 8.51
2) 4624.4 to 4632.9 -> 8.63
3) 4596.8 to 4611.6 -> 8.1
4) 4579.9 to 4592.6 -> 7.99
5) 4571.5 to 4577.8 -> 8.44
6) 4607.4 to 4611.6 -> 8.87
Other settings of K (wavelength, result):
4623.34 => 10.1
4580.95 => 8.59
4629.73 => 8.89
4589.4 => 7.99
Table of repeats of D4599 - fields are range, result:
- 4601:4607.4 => 8.73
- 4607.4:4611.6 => 8.98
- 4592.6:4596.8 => 8.52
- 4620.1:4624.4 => 9.7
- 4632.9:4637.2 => 8.37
